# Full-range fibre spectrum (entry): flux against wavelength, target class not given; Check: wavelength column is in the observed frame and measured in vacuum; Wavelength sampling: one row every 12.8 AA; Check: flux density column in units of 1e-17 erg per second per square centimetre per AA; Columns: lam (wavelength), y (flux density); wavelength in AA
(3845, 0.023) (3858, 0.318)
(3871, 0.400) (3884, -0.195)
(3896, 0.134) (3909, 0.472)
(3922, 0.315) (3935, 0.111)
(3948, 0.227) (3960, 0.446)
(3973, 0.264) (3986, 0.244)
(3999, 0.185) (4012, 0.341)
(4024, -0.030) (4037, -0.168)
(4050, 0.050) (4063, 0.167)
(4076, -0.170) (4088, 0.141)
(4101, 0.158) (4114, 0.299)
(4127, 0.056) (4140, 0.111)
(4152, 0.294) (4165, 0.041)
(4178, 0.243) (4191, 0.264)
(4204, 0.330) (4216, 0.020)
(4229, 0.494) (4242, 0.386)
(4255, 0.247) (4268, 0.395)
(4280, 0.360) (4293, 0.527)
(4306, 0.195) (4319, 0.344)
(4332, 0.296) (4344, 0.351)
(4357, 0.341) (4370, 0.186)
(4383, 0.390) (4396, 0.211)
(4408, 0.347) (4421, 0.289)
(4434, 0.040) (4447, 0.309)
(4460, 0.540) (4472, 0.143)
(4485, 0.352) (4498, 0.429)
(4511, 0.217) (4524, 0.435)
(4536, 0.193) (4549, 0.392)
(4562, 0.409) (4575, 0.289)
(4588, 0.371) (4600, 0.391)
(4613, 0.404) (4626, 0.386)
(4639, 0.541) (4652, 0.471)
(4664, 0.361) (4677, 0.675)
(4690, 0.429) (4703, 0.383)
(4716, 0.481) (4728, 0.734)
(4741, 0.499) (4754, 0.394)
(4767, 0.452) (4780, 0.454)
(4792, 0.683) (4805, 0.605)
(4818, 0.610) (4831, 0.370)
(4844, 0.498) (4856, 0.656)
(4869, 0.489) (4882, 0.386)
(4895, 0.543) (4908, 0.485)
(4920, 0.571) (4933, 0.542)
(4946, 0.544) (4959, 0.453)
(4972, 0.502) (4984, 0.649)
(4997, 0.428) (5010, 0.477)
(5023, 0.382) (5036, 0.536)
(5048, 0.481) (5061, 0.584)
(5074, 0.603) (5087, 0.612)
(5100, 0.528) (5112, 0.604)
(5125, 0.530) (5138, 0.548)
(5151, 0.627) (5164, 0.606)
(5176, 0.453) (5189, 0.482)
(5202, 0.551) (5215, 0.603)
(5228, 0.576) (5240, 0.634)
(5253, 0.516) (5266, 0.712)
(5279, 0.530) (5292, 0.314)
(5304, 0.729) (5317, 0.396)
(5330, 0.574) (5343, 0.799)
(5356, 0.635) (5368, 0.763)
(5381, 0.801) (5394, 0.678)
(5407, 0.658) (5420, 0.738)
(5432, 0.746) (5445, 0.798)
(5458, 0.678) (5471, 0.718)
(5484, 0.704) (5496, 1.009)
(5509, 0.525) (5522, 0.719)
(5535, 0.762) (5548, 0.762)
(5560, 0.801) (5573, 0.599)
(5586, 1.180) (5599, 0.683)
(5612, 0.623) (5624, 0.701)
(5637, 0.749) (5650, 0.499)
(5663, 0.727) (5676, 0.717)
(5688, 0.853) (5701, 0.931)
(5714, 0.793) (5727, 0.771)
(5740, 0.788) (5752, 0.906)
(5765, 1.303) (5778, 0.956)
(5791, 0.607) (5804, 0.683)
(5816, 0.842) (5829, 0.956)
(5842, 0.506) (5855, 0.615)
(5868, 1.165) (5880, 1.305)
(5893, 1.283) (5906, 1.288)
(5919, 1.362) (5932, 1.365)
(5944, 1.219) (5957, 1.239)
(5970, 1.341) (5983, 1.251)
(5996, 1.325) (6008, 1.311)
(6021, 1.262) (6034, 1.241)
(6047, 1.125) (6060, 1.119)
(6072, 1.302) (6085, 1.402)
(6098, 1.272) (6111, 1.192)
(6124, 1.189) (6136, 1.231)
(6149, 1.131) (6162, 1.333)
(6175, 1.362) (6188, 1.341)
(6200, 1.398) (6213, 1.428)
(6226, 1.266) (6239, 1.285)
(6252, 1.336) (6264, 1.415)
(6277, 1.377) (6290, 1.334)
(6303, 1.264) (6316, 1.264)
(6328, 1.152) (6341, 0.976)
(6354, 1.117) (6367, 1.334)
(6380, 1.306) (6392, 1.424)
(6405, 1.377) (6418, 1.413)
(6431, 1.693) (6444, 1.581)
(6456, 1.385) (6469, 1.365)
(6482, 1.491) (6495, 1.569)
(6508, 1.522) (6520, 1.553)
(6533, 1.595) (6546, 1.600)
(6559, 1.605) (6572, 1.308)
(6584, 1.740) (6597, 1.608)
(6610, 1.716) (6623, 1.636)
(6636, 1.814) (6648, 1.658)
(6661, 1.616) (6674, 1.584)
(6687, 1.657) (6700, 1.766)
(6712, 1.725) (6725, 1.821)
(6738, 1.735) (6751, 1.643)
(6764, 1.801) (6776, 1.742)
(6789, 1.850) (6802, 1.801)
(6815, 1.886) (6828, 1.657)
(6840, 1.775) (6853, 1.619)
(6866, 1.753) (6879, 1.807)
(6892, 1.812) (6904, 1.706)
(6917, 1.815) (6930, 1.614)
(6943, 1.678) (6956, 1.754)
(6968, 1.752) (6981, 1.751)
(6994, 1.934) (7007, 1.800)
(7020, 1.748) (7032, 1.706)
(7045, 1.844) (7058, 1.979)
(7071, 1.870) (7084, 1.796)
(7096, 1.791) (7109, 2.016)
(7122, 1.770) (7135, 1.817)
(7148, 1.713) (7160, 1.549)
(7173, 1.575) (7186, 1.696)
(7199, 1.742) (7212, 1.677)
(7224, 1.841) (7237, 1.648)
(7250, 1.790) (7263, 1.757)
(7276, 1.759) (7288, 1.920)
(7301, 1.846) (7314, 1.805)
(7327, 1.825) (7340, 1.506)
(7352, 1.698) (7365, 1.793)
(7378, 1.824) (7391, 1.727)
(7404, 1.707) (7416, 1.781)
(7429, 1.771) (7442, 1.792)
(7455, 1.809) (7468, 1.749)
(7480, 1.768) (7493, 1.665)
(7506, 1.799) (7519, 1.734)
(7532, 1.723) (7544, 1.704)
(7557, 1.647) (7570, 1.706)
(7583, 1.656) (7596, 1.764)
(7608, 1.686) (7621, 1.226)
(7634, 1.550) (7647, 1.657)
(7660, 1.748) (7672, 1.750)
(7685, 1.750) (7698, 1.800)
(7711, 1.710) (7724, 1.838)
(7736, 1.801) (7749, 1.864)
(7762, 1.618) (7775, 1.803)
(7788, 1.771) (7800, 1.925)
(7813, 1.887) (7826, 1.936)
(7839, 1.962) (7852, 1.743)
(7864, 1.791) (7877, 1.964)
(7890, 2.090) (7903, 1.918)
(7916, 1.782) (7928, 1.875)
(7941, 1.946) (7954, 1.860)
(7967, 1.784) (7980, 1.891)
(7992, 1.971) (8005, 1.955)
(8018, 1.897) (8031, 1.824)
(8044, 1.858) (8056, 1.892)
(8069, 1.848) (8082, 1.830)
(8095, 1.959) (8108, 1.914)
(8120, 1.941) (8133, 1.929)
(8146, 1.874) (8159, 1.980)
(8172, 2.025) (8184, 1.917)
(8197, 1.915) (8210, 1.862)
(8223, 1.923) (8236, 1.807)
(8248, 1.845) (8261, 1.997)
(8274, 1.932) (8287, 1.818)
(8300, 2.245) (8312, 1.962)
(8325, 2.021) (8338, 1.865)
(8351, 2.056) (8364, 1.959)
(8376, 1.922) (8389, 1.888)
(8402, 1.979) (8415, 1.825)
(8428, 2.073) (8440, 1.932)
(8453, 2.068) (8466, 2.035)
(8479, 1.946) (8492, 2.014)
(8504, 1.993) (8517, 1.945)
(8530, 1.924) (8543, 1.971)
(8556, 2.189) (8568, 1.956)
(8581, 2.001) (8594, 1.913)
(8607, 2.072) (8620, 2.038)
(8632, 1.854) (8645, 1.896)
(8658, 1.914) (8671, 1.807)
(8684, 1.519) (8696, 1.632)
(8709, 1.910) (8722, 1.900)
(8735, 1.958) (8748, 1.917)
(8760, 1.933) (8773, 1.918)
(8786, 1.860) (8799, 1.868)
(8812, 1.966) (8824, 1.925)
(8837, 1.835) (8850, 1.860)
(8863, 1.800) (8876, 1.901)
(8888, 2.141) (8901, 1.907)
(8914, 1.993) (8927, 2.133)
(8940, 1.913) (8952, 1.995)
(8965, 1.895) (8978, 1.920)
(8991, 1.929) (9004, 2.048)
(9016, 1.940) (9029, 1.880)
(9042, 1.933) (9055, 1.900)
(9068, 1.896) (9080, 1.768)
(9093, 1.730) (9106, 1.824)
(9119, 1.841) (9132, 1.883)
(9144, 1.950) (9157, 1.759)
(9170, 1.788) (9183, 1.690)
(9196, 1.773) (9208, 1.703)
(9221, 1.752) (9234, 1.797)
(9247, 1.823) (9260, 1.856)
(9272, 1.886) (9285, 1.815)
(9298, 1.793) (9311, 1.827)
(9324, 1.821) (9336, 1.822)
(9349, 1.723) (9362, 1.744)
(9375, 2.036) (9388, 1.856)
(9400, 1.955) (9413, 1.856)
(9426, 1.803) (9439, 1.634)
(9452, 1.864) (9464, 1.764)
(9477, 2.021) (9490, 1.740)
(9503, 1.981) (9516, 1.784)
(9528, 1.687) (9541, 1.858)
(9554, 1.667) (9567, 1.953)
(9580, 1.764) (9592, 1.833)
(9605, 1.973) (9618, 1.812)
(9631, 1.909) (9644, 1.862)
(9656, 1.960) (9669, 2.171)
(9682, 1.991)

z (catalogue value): 0.474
